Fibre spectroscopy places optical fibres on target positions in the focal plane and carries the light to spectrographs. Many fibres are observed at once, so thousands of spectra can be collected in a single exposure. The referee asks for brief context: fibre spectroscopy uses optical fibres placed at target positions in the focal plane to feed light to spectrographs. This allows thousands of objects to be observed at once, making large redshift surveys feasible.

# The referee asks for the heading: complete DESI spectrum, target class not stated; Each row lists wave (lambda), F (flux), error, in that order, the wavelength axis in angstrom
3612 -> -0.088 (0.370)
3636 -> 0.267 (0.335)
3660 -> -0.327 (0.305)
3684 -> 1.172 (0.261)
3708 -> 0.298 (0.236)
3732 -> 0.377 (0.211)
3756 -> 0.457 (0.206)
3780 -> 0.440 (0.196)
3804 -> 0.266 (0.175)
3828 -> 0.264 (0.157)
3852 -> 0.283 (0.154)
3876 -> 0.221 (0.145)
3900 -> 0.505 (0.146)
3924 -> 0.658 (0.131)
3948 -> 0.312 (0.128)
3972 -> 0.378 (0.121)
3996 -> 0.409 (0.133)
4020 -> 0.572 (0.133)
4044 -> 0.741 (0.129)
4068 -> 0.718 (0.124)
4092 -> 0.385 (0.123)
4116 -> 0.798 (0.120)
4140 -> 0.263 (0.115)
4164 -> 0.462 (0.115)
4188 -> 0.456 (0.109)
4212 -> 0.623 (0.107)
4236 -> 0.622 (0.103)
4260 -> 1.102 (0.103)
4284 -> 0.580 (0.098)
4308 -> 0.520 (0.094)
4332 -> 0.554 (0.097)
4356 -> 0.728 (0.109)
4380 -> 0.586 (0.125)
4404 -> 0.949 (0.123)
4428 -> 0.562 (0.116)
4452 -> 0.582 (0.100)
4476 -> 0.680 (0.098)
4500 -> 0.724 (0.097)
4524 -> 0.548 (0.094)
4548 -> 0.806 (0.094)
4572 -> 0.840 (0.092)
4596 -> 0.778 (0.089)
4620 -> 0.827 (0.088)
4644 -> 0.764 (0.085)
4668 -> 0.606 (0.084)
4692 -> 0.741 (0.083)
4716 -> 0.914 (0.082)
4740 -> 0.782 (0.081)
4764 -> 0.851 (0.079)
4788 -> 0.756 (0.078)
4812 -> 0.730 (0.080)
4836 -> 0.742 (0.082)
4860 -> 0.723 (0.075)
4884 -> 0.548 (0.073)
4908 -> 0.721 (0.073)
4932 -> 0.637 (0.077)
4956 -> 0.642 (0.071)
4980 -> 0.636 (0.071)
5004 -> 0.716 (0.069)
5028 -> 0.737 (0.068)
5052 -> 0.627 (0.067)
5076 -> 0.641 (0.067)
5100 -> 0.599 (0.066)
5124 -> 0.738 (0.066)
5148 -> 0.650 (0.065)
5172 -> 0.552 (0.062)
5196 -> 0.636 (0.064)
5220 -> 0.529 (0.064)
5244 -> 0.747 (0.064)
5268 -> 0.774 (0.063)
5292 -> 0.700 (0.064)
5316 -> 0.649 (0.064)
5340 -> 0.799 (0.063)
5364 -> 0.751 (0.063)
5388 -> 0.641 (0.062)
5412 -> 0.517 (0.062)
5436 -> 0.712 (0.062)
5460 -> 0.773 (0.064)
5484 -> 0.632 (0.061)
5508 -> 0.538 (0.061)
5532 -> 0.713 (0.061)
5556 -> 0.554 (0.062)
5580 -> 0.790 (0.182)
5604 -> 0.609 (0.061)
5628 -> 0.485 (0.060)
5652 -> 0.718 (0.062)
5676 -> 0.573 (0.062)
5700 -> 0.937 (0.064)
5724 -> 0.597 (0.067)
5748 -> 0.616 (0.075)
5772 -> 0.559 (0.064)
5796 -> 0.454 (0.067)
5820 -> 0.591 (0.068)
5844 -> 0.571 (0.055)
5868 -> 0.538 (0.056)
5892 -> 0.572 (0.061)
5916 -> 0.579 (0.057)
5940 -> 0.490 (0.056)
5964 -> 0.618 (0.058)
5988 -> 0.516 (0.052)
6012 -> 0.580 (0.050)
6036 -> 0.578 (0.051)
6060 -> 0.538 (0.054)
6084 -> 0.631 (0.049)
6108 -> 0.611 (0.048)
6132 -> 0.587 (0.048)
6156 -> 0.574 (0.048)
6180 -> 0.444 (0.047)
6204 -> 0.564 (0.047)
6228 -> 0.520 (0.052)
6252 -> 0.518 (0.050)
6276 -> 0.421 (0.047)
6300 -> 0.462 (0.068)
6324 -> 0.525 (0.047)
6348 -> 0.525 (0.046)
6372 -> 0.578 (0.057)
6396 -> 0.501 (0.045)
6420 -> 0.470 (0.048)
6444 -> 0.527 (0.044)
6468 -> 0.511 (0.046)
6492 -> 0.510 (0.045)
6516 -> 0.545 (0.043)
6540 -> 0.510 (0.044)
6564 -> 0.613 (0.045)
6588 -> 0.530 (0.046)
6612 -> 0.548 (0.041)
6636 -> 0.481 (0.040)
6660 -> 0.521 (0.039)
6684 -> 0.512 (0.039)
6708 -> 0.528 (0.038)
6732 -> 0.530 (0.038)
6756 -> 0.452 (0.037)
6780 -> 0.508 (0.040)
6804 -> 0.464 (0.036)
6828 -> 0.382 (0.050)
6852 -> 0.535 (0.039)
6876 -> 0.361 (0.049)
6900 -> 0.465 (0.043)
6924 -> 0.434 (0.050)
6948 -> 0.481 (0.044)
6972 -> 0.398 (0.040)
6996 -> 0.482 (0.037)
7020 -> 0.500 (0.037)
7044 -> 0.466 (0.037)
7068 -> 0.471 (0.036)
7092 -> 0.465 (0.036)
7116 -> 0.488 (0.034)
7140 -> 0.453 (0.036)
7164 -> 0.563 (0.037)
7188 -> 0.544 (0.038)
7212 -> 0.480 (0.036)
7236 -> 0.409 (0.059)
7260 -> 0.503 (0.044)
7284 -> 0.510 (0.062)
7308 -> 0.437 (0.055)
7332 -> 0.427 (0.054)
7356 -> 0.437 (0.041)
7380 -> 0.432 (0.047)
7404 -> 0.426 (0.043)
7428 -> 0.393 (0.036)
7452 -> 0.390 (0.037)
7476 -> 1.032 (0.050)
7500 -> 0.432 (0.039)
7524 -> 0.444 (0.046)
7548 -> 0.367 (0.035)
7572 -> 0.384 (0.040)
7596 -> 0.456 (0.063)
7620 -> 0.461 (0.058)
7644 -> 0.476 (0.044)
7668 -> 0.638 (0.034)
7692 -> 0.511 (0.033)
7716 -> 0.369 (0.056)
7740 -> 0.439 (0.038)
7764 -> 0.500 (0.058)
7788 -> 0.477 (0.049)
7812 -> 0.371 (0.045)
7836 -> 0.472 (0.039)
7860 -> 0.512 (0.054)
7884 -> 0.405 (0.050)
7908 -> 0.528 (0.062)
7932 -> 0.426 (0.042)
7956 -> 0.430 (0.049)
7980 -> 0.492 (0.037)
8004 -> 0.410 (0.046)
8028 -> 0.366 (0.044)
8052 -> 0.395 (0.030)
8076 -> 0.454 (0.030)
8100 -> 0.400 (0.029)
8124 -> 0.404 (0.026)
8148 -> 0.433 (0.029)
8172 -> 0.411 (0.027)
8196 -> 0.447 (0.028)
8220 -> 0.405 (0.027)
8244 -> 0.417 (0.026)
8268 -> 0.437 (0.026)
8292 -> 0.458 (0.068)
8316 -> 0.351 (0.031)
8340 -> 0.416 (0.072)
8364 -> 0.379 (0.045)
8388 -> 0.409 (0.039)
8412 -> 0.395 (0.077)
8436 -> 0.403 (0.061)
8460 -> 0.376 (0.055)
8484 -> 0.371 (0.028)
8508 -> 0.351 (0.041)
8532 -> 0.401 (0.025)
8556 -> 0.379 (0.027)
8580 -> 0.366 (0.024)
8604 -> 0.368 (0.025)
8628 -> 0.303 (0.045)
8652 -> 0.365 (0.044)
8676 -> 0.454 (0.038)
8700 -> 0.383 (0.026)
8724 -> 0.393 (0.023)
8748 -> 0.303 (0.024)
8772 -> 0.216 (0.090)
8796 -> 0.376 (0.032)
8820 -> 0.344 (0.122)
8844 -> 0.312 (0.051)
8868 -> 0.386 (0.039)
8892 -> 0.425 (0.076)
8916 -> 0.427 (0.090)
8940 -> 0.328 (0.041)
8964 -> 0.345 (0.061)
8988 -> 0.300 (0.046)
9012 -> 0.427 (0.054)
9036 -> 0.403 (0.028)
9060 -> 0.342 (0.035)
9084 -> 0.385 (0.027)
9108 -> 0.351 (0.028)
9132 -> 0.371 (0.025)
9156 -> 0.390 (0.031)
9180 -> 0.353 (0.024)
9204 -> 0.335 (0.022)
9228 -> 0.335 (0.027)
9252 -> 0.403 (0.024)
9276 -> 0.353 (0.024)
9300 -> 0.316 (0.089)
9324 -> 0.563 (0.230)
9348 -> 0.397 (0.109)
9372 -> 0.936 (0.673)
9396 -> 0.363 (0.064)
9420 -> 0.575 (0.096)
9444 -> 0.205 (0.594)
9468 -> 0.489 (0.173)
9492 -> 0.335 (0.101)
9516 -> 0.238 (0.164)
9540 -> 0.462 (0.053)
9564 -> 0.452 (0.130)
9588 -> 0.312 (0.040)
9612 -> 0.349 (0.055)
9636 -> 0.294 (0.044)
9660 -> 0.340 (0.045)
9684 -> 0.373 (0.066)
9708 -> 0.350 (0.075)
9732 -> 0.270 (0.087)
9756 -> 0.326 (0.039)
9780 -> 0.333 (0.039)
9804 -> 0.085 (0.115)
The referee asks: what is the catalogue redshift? 0.140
